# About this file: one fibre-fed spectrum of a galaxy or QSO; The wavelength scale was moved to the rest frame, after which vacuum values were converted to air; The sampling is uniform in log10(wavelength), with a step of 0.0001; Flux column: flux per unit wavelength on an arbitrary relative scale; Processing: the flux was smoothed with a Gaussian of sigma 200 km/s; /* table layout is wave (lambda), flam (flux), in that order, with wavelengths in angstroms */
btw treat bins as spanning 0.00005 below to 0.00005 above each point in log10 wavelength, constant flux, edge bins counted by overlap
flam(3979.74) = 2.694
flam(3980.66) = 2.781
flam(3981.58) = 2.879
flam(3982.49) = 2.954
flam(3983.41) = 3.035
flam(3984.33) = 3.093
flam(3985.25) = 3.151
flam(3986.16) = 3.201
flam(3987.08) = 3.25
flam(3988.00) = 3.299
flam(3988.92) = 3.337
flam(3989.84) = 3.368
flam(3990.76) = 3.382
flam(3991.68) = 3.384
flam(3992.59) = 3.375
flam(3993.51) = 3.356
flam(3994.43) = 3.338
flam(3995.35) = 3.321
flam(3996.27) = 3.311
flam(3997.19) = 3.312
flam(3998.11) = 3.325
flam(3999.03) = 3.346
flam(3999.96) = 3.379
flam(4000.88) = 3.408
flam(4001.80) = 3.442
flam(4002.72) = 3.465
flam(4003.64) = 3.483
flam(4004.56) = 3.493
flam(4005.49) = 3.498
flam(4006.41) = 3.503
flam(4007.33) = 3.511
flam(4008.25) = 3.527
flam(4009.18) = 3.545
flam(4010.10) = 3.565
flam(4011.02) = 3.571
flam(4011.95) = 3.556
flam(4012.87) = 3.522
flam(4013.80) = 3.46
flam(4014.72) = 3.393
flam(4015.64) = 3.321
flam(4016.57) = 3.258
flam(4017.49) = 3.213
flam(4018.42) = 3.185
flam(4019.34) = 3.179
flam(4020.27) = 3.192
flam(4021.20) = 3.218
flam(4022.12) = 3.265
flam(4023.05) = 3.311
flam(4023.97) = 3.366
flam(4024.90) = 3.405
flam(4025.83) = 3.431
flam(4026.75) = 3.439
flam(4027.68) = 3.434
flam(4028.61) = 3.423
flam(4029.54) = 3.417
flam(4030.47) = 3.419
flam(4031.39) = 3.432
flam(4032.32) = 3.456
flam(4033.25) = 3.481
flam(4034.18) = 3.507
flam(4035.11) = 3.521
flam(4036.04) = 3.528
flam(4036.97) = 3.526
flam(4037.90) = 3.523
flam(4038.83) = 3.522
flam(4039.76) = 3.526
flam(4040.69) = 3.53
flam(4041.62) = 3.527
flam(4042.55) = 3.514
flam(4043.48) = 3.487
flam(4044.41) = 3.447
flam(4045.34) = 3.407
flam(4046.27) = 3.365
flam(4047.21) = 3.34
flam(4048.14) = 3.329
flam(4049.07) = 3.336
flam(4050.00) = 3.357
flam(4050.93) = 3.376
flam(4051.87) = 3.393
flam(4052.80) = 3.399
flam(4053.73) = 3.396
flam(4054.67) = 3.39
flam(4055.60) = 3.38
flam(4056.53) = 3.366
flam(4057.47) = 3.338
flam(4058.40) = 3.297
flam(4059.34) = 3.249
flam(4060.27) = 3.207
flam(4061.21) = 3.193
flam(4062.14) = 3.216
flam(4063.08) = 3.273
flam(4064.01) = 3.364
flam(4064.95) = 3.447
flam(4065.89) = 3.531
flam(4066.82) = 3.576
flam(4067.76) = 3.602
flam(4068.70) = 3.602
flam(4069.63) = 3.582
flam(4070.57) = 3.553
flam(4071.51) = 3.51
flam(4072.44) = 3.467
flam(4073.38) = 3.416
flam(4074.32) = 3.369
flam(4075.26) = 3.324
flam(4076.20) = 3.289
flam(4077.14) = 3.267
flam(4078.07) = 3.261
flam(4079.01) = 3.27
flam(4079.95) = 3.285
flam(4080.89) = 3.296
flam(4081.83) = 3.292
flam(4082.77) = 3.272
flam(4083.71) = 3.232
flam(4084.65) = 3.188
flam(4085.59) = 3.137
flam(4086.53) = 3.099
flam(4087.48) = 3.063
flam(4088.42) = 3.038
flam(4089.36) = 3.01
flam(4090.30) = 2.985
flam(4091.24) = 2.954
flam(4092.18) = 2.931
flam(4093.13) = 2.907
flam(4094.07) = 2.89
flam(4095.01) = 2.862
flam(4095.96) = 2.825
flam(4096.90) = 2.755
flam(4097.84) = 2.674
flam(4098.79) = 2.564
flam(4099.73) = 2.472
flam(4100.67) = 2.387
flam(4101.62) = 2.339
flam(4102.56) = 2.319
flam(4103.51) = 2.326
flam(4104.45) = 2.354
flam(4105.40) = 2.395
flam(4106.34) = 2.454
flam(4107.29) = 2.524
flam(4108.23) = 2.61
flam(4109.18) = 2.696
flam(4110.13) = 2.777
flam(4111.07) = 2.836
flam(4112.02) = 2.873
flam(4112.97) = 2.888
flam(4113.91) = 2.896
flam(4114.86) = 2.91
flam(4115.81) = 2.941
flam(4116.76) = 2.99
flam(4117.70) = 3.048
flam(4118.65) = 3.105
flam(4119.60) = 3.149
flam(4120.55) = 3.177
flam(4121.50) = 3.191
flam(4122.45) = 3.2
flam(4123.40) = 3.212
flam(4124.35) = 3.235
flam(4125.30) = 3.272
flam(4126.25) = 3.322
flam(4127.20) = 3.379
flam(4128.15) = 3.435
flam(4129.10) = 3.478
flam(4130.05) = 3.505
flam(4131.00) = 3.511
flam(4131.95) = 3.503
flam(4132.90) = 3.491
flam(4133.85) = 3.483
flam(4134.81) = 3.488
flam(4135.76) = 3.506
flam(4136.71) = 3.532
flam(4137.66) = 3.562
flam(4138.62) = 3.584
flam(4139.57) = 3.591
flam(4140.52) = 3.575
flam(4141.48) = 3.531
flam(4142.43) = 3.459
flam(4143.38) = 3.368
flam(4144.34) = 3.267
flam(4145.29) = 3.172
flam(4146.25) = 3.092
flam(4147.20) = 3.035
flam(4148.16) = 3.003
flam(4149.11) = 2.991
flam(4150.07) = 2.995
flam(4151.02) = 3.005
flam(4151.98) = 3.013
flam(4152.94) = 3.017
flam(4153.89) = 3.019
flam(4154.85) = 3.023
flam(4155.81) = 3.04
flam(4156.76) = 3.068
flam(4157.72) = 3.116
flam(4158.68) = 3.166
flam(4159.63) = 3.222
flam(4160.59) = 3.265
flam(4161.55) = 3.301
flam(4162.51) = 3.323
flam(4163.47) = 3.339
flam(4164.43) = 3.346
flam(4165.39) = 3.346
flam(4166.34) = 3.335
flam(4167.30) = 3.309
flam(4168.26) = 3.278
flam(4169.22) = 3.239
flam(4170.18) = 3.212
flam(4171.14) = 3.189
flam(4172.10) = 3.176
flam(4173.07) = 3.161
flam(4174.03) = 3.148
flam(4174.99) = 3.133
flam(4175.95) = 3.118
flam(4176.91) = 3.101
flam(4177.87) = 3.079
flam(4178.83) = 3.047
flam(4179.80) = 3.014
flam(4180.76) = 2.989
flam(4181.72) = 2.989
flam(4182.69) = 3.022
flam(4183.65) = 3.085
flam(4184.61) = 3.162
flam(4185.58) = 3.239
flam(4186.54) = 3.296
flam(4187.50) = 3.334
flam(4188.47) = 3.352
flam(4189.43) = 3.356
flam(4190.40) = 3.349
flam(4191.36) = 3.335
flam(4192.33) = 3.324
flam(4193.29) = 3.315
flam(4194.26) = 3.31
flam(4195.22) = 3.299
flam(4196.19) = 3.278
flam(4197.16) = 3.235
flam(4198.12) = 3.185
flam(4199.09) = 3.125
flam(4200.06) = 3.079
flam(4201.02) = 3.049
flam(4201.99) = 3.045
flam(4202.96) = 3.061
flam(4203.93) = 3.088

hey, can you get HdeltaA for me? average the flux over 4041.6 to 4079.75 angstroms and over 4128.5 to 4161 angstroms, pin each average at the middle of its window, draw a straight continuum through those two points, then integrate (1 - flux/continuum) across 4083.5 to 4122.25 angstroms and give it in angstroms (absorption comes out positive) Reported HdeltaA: 6.0 angstroms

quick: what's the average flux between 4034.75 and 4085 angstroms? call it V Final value 3.39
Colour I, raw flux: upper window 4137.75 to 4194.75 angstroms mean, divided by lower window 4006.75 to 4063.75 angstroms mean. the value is 0.94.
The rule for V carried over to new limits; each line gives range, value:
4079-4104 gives 2.89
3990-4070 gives 3.41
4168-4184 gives 3.11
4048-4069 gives 3.37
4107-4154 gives 3.19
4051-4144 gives 3.16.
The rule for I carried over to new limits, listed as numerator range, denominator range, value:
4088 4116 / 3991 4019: 0.79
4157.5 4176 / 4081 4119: 1.15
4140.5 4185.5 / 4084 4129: 1.09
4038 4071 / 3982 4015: 1.01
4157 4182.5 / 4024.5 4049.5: 0.92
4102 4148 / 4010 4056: 0.92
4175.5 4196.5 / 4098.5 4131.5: 1.10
